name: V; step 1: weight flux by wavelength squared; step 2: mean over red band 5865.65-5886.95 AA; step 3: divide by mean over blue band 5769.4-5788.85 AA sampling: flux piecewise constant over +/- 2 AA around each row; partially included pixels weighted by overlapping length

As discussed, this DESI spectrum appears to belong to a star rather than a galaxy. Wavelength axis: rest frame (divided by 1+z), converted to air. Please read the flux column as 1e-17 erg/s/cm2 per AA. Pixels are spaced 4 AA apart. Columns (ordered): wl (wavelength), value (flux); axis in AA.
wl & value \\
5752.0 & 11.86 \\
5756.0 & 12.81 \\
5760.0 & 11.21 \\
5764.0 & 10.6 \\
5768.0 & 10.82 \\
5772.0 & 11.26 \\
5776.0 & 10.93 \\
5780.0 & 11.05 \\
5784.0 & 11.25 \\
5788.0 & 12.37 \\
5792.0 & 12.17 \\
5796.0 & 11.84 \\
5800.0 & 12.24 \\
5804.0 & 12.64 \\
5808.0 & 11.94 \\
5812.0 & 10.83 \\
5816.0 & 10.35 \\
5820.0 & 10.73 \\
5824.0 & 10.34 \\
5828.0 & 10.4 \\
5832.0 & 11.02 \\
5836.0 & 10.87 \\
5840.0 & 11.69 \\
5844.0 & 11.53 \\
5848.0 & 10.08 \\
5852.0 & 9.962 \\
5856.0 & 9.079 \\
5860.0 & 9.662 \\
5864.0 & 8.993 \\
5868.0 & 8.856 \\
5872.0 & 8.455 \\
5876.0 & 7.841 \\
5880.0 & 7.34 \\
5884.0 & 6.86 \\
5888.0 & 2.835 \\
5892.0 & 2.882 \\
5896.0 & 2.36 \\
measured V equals 0.70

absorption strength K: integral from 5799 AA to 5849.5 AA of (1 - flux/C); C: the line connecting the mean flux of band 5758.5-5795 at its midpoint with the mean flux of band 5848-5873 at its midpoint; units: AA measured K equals -4.8 AA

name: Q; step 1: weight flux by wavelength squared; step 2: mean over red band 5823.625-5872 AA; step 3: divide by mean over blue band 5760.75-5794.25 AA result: 0.92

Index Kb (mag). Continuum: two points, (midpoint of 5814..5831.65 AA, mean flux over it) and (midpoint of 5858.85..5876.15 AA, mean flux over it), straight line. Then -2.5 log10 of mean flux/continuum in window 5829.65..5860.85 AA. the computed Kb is -0.09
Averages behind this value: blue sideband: 10.5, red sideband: 8.82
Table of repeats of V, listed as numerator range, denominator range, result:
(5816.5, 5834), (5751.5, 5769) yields 0.95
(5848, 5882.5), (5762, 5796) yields 0.80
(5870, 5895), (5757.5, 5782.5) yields 0.55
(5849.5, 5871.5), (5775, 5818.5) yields 0.82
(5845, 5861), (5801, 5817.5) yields 0.86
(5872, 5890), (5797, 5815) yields 0.56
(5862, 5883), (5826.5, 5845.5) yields 0.75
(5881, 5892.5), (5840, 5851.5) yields 0.43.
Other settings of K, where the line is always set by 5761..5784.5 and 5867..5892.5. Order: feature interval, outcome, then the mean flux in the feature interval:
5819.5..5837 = -4.00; 10.7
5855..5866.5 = -2.98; 9.24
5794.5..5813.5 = -4.40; 11.9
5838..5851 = -4.87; 11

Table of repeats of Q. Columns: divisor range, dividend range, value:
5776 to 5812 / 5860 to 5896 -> 0.58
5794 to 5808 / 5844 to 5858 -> 0.83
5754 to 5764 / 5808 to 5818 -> 0.94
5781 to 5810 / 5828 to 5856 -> 0.90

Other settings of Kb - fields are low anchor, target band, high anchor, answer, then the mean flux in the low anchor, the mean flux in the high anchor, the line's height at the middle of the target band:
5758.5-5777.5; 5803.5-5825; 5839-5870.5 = -0.07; 11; 9.9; 10.4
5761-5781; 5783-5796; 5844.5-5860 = -0.12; 10.9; 9.88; 10.7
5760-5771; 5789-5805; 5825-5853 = -0.13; 10.9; 10.8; 10.8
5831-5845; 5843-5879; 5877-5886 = -0.02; 11.3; 7.18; 9.11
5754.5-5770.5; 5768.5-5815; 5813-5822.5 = -0.07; 11.3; 10.6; 10.9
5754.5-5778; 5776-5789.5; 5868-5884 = -0.07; 11.2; 7.87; 10.7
